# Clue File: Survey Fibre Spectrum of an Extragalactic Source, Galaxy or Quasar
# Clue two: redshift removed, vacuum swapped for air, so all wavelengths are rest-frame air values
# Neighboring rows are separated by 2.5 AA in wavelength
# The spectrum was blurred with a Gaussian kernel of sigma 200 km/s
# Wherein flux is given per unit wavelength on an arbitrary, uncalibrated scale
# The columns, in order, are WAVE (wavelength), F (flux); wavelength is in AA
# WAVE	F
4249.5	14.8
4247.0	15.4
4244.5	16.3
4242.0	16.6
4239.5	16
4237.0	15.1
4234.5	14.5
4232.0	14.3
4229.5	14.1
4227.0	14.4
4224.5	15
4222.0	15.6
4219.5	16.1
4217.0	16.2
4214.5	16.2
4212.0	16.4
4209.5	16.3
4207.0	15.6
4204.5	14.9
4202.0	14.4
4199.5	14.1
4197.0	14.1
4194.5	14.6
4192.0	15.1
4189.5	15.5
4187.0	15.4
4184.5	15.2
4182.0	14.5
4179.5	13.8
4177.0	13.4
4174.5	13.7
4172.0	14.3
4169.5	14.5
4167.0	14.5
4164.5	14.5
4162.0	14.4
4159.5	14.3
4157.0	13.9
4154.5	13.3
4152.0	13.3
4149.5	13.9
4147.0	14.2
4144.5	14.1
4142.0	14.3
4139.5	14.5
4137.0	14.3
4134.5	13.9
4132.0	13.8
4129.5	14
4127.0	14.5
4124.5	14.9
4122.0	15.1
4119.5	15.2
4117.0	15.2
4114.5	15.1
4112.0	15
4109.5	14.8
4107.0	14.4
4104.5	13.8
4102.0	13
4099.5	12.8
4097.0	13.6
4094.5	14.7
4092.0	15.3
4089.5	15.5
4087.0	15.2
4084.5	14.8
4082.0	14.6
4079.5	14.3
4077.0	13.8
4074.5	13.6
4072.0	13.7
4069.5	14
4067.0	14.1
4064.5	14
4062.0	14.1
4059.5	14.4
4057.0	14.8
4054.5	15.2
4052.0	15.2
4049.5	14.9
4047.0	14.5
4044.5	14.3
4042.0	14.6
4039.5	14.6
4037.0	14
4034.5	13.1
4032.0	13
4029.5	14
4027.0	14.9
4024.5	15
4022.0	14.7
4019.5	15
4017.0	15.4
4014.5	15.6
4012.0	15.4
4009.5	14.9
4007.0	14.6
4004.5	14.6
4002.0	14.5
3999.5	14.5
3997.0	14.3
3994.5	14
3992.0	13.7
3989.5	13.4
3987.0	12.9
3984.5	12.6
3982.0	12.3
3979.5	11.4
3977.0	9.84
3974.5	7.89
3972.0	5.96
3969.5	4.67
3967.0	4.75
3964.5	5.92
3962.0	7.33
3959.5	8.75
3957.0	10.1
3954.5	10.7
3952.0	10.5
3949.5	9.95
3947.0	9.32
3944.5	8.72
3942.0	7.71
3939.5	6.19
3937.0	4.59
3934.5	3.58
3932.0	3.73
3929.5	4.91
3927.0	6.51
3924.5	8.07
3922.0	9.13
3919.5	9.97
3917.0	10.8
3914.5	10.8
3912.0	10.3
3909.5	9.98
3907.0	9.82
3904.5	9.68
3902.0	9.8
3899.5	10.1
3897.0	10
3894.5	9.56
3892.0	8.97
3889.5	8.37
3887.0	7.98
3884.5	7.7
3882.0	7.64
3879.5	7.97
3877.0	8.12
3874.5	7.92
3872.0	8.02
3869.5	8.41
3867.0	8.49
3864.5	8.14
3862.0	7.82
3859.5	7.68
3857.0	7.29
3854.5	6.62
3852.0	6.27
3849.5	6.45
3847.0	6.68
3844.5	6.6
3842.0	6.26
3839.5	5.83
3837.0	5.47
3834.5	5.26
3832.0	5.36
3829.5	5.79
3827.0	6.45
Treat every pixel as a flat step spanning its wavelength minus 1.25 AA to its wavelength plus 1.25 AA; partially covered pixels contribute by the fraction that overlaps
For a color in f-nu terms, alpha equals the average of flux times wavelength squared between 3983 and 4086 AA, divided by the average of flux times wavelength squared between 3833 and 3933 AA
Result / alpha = 1.94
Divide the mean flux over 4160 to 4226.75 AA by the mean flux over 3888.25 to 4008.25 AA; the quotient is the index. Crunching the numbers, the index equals 1.56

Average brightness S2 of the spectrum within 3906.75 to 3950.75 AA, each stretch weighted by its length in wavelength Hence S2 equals 7.96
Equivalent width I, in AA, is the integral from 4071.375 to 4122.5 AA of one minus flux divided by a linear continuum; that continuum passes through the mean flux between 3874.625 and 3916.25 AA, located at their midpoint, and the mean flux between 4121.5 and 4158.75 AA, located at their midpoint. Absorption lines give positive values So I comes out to -4.7 AA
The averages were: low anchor 9.16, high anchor 14.1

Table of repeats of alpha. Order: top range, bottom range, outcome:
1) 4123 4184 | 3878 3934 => 1.85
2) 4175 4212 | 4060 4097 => 1.09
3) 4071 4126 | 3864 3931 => 1.82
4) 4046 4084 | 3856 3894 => 1.96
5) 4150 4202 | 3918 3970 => 2.16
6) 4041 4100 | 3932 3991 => 1.77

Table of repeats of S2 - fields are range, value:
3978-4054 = 14.2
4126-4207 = 14.3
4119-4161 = 14.2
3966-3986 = 8.78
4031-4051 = 14.2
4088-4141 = 14.5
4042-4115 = 14.4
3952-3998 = 10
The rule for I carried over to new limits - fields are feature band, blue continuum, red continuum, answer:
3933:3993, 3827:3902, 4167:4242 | 5.6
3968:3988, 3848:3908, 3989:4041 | 5.1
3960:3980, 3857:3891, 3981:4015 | 8.8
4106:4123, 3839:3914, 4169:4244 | -2.4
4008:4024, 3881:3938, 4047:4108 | -4.0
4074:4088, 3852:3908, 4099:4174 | -1.5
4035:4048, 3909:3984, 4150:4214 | -4.3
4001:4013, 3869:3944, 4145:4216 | -4.8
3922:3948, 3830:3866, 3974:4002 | 9.8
